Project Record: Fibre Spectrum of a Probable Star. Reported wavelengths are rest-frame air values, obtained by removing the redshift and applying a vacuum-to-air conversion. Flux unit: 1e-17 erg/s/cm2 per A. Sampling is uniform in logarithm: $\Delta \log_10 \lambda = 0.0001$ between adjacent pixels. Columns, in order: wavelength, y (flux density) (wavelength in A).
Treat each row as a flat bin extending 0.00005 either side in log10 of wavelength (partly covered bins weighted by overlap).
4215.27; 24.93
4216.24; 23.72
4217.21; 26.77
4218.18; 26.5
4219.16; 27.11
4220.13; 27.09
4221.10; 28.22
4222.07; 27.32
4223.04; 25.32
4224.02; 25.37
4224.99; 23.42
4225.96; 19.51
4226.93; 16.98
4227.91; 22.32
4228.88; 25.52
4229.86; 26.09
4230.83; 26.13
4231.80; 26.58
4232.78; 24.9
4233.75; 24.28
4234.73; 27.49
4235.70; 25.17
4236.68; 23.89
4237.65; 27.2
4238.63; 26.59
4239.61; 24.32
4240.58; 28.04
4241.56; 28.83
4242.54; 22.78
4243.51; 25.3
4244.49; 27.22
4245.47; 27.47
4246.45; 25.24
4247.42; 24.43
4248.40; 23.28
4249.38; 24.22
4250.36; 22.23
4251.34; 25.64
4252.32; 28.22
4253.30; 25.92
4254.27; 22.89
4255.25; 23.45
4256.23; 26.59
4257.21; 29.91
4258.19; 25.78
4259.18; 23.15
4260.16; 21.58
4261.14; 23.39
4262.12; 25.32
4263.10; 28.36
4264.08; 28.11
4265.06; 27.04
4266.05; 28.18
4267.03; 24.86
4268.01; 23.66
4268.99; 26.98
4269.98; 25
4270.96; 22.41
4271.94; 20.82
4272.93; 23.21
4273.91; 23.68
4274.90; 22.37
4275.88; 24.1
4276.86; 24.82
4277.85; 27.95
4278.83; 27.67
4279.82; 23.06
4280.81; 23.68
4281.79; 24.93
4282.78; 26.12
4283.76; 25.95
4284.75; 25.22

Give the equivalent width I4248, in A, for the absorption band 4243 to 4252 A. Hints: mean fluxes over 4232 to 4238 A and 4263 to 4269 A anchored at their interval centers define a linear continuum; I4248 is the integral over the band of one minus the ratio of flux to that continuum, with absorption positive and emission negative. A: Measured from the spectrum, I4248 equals 0.3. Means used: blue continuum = 25.5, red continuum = 26.6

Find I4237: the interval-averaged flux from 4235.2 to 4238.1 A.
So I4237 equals 25.5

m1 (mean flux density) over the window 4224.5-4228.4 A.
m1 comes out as 20.6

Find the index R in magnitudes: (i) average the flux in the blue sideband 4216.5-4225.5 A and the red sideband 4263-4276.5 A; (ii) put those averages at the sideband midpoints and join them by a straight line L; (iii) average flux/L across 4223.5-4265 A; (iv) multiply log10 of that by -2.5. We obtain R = 0.02 mag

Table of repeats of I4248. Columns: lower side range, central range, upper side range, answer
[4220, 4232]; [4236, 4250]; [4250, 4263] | -0.4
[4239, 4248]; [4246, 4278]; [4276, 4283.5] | 1.0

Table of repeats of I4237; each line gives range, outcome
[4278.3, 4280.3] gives 25.4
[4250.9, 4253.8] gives 26.7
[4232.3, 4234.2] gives 24.7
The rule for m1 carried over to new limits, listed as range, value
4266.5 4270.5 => 25.2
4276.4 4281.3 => 25.4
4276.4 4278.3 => 26.3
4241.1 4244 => 25.6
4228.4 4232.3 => 26.1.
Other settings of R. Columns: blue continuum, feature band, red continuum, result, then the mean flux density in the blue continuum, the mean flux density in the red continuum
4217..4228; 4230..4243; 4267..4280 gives -0.055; 24.7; 24.3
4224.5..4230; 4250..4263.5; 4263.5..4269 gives 0.009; 22.1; 26.5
